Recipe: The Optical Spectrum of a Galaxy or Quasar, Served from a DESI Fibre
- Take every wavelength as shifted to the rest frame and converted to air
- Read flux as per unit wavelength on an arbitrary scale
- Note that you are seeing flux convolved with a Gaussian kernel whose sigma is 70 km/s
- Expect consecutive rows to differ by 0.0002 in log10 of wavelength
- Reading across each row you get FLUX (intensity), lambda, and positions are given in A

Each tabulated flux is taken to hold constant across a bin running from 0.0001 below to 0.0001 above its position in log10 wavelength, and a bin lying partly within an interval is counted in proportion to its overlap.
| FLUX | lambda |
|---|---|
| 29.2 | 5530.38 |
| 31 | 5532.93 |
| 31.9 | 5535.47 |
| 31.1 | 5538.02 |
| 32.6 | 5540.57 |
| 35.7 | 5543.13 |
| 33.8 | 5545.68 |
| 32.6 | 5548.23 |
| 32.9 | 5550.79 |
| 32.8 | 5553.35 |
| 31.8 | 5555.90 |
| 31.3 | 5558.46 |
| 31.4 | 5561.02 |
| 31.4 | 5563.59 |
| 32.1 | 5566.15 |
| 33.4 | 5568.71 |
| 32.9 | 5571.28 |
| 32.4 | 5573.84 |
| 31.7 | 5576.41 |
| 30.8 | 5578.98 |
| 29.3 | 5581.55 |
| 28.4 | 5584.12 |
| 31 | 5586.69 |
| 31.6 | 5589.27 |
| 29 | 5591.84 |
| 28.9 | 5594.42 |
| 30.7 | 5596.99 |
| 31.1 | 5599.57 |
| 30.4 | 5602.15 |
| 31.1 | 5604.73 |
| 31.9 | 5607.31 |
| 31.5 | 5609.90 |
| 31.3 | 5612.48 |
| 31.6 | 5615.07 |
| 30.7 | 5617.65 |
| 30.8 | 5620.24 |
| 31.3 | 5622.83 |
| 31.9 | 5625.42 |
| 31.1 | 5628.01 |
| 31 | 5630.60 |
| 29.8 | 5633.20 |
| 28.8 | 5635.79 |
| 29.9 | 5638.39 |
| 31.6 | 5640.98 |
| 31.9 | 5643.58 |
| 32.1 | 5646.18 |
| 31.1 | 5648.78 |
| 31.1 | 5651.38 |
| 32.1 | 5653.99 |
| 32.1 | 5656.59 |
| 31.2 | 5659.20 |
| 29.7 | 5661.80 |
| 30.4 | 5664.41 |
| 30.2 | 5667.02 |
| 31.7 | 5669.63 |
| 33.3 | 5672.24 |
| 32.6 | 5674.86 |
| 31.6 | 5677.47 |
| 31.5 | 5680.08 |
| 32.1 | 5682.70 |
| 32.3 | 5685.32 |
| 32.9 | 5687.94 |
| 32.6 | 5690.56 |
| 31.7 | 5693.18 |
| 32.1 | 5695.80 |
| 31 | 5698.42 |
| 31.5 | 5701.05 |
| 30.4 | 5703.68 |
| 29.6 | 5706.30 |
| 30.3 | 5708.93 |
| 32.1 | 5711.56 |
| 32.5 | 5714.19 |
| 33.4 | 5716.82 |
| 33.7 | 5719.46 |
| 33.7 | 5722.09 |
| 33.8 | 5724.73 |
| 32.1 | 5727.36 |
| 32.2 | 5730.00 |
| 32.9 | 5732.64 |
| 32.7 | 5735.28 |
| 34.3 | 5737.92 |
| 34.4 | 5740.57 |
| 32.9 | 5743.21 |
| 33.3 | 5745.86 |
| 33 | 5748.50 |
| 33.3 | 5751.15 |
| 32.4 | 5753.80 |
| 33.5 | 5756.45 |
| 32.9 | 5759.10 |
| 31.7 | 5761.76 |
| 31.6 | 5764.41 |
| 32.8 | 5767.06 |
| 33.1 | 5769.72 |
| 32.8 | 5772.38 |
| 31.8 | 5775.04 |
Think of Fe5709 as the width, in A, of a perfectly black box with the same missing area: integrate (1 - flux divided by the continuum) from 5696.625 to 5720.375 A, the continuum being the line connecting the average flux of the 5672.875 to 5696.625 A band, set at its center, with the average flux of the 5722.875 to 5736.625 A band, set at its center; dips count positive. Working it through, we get 0.7 A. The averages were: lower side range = 32.2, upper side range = 32.8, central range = 31.6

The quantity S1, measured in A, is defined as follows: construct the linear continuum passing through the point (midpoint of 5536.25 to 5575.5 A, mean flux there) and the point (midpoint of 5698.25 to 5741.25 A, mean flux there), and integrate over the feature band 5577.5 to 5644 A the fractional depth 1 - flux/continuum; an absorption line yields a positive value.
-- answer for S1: 3.7 A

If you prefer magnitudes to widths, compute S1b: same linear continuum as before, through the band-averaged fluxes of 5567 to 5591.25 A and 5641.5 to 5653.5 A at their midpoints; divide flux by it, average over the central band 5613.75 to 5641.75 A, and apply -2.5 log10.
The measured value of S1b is 0.025 mag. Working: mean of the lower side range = 31.2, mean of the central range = 30.8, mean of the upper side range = 31.6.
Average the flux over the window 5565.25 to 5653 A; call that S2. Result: 31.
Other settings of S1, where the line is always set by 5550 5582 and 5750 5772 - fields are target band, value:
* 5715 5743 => -0.65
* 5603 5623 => 0.52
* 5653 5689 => 0.70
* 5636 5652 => 0.54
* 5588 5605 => 0.89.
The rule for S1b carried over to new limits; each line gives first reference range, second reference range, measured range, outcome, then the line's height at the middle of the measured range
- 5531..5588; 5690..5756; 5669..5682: 0.01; 32.3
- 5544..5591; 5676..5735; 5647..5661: 0.02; 32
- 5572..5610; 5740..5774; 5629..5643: 0.03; 31.3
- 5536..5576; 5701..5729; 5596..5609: 0.05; 32.4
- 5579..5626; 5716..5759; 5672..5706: 0.01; 32.3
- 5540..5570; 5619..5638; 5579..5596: 0.07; 31.8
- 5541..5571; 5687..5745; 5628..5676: 0.05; 32.5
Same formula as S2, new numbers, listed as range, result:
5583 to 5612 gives 30.5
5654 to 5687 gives 31.6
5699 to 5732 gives 32.1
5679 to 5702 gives 32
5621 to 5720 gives 31.5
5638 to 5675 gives 31.4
